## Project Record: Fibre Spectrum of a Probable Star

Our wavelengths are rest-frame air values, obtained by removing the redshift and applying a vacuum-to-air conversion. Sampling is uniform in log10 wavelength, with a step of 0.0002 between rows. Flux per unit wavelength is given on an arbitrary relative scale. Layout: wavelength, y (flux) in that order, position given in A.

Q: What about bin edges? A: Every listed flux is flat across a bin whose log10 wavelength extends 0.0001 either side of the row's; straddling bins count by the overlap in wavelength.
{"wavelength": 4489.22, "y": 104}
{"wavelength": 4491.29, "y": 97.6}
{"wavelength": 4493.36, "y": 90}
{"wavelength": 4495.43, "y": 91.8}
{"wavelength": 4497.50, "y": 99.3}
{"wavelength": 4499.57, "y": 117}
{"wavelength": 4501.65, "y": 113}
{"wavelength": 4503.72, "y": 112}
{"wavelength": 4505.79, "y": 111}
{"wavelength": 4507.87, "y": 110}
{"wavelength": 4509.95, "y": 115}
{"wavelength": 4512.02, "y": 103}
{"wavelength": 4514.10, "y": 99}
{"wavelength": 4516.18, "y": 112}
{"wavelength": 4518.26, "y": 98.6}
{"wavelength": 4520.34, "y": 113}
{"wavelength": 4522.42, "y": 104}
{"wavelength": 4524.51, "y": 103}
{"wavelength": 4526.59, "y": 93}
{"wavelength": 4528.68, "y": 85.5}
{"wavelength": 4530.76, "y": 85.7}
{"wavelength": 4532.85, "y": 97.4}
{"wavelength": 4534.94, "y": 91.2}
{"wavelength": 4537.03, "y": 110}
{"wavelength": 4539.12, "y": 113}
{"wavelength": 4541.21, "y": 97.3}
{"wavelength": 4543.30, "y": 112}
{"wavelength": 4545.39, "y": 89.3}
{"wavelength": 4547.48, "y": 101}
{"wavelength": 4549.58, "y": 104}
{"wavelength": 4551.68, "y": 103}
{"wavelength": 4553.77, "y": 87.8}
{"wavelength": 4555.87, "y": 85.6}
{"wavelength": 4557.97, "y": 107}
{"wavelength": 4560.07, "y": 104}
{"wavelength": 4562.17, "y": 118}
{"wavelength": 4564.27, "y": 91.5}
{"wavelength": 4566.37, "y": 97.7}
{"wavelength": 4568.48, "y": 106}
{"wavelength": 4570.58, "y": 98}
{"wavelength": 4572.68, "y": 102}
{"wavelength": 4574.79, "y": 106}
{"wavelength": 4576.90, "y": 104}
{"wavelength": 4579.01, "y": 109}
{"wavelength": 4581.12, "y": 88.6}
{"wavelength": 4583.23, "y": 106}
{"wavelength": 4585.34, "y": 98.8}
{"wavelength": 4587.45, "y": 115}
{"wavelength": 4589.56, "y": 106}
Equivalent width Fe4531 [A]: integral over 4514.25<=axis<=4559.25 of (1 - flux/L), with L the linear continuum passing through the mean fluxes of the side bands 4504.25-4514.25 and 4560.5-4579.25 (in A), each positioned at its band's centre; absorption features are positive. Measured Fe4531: 2.8 A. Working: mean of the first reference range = 109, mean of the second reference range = 103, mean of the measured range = 99.7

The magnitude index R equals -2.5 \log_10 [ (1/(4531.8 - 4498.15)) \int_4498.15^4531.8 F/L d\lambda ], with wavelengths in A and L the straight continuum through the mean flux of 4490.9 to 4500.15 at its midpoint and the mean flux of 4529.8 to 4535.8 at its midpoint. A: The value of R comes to -0.11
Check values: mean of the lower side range 98.4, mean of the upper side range 91.4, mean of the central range 105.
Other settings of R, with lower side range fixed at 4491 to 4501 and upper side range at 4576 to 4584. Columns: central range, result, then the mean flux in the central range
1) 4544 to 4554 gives 0.029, 98.3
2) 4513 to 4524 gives -0.052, 105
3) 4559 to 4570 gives -0.020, 103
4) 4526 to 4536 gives 0.115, 90.4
